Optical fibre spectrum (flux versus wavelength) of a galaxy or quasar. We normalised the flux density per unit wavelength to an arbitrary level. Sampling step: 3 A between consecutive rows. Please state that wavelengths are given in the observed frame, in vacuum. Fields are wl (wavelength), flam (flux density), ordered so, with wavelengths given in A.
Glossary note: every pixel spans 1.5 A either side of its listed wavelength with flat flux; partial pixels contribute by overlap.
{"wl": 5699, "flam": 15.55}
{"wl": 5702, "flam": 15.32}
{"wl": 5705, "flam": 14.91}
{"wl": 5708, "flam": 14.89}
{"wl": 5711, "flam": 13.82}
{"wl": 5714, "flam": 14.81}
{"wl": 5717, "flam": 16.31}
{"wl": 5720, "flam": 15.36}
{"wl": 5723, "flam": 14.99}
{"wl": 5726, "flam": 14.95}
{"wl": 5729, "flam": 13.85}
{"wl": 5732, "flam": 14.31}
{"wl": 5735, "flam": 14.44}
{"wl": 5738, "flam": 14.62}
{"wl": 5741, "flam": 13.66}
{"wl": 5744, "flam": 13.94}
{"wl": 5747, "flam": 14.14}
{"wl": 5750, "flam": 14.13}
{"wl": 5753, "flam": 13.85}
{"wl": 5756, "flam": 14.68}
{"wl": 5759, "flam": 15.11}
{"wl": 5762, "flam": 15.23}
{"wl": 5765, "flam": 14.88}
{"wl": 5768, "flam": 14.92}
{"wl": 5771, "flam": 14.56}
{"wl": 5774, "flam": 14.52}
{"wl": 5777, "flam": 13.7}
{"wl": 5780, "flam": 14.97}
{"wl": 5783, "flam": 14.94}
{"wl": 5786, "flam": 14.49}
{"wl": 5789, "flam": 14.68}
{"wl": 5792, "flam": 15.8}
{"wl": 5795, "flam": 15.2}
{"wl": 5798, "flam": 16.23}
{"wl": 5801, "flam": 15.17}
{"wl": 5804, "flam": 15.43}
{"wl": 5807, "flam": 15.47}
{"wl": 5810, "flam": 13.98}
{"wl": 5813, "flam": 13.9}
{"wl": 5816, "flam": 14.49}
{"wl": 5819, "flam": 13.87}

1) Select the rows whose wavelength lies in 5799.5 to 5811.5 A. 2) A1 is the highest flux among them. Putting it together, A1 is 15.47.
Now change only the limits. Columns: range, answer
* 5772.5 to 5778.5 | 14.52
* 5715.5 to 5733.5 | 16.31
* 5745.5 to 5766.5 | 15.23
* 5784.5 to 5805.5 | 16.23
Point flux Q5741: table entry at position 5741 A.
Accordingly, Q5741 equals 13.66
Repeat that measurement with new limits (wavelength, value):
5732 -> 14.31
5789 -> 14.68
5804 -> 15.43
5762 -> 15.23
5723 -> 14.99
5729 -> 13.85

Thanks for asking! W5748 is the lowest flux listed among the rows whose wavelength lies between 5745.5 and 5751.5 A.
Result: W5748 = 14.13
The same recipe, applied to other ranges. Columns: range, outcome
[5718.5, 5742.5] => 13.66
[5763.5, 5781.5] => 13.7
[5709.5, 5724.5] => 13.82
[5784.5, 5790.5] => 14.49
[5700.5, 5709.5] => 14.89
